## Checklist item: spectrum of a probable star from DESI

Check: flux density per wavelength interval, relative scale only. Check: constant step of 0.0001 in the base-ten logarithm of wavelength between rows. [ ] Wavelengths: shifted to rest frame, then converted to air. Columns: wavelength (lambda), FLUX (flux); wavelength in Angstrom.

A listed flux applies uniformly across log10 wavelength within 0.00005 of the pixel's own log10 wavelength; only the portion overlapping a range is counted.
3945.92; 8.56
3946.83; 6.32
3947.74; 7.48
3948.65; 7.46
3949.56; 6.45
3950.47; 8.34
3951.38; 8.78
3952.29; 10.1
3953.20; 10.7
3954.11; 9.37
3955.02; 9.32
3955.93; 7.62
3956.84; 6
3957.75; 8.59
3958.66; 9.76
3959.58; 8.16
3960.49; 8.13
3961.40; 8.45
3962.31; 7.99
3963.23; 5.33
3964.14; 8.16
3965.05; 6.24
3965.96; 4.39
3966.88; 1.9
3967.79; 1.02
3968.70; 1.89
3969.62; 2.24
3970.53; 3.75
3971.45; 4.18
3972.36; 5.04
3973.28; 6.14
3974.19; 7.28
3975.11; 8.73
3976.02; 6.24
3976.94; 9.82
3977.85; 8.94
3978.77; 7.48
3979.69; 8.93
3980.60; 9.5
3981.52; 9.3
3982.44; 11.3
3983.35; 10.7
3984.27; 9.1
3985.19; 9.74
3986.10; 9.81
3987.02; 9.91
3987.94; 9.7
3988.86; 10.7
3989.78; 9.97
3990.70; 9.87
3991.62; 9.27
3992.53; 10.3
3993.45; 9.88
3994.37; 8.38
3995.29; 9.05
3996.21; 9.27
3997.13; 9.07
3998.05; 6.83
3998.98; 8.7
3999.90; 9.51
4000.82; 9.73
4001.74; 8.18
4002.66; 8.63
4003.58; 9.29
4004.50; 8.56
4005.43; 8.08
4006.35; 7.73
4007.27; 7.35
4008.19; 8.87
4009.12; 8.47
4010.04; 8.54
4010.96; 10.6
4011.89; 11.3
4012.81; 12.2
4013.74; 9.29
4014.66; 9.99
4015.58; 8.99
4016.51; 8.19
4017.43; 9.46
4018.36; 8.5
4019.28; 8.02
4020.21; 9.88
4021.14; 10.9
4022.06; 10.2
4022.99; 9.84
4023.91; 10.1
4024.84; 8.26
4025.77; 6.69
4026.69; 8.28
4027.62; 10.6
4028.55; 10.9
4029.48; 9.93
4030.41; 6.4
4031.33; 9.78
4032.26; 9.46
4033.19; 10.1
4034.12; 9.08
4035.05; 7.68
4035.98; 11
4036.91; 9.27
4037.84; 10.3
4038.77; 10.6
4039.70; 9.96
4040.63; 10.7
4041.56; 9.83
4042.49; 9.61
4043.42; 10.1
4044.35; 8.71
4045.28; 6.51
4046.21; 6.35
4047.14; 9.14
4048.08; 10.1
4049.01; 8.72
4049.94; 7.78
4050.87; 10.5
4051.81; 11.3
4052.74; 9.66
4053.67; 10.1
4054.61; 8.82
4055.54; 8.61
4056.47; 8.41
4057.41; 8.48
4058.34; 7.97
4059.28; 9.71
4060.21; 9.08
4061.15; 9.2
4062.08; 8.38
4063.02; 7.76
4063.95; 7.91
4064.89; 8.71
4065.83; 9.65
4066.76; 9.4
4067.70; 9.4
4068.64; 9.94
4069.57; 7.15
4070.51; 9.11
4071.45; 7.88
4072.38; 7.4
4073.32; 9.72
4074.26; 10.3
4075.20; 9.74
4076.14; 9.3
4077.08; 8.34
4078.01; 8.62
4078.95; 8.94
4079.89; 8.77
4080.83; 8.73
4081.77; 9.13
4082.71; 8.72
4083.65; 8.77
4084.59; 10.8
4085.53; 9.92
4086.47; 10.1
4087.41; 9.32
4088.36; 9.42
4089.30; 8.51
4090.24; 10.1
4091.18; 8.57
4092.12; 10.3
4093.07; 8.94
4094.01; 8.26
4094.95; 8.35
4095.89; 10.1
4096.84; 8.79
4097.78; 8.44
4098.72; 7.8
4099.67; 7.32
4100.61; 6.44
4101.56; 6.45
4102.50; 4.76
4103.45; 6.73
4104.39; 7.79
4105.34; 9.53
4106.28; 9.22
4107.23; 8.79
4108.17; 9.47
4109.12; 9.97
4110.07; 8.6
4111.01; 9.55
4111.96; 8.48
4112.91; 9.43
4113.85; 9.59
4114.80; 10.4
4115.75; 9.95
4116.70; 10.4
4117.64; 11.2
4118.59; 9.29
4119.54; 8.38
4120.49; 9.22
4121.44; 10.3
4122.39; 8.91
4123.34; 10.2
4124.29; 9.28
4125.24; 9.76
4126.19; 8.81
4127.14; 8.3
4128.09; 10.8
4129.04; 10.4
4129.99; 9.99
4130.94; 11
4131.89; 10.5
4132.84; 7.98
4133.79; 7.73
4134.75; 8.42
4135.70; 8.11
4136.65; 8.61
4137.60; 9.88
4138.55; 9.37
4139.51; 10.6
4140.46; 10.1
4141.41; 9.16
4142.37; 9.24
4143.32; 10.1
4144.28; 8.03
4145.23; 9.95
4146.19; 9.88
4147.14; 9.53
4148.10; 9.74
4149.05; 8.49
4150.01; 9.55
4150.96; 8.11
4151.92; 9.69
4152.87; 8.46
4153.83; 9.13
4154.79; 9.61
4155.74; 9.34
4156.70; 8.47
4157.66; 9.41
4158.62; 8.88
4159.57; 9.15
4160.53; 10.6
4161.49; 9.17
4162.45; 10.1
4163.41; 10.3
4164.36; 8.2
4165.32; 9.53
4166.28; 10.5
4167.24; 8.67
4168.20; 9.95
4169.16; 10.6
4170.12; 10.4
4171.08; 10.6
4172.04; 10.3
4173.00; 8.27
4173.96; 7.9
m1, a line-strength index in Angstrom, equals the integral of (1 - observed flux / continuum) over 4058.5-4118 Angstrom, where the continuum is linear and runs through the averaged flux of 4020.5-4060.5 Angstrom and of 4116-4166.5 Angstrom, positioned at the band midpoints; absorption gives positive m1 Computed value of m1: 2.9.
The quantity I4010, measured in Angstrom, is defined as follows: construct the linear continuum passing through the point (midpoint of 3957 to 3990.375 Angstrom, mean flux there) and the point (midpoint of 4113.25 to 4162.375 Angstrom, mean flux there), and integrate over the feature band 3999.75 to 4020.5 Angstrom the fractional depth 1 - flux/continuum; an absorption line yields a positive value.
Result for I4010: -3.1 Angstrom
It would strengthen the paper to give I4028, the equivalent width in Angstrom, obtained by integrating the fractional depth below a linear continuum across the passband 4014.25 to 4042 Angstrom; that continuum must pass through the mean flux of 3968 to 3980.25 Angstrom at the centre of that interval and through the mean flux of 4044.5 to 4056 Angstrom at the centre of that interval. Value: -4.4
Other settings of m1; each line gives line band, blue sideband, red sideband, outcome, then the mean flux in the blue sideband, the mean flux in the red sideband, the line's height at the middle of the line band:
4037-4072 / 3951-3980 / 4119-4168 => -4.1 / 6.88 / 9.37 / 8.12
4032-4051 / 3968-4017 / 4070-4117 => -1.3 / 8.54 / 8.87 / 8.7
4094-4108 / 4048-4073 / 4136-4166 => 1.8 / 8.92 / 9.37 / 9.12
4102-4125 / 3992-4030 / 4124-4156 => 0.4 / 9.18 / 9.35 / 9.31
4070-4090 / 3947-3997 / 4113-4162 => -0.5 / 7.89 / 9.43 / 8.9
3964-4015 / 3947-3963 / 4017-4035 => 3.5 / 8.31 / 9.24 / 8.76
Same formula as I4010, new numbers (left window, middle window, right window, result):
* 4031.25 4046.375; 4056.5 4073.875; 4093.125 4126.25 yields 0.9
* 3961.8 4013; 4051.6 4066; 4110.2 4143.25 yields -0.2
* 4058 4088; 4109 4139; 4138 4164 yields -0.6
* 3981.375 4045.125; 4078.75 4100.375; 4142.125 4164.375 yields 0.8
